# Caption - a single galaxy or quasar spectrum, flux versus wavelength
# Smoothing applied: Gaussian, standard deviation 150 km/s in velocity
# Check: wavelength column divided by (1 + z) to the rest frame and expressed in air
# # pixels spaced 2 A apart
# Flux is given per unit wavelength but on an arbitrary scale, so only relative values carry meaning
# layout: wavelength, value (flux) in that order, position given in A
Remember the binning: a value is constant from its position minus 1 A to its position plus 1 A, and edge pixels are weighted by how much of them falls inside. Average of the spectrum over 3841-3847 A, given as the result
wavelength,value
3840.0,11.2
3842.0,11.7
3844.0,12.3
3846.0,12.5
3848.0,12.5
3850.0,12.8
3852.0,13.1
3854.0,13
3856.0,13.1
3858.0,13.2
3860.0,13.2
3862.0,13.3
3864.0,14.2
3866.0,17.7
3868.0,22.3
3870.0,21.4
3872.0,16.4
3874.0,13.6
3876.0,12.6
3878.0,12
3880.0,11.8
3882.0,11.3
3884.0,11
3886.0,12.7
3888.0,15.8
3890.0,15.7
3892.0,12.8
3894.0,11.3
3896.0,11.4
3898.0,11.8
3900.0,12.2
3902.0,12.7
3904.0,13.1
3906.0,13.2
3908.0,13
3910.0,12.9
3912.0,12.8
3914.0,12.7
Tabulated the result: 12.2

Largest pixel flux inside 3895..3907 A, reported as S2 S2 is 13.2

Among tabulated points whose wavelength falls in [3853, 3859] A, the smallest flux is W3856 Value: 13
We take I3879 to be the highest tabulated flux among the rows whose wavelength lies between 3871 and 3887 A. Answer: 16.4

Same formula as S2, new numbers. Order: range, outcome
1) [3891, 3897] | 12.8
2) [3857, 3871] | 22.3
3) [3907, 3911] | 13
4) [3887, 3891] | 15.8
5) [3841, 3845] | 12.3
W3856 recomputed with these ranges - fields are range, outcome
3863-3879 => 12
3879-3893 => 11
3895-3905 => 11.4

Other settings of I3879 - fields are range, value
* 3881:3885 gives 11.3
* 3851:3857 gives 13.1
